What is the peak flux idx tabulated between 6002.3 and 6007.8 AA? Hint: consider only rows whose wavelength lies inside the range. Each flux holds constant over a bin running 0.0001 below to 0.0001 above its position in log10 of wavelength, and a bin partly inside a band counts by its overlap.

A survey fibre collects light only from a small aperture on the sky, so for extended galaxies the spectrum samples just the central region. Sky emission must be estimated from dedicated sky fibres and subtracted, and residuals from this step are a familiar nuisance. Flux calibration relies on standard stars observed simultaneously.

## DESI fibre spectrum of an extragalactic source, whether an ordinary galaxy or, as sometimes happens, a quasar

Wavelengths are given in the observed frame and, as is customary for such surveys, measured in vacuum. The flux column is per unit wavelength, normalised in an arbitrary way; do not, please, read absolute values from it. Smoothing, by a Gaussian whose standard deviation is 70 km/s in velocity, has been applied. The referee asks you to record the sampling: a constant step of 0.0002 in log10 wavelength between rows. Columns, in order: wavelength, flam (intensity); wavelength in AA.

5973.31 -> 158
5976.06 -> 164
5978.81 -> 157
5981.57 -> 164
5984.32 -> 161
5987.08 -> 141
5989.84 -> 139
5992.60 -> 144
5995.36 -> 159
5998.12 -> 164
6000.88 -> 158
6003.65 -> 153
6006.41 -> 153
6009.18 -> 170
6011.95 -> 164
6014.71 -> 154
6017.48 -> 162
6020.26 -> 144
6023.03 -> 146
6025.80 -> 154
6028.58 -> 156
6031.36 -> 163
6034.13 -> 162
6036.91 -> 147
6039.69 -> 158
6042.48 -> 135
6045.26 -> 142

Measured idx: 153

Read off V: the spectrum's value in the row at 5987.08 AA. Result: 141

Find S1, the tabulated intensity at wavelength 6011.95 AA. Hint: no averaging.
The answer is 164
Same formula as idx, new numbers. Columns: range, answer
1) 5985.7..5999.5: 164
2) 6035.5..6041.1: 158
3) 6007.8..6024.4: 170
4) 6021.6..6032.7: 163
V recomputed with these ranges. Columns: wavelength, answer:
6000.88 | 158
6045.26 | 142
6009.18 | 170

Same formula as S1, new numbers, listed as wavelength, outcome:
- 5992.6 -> 144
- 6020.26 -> 144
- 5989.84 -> 139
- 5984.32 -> 161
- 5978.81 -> 157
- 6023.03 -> 146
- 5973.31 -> 158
